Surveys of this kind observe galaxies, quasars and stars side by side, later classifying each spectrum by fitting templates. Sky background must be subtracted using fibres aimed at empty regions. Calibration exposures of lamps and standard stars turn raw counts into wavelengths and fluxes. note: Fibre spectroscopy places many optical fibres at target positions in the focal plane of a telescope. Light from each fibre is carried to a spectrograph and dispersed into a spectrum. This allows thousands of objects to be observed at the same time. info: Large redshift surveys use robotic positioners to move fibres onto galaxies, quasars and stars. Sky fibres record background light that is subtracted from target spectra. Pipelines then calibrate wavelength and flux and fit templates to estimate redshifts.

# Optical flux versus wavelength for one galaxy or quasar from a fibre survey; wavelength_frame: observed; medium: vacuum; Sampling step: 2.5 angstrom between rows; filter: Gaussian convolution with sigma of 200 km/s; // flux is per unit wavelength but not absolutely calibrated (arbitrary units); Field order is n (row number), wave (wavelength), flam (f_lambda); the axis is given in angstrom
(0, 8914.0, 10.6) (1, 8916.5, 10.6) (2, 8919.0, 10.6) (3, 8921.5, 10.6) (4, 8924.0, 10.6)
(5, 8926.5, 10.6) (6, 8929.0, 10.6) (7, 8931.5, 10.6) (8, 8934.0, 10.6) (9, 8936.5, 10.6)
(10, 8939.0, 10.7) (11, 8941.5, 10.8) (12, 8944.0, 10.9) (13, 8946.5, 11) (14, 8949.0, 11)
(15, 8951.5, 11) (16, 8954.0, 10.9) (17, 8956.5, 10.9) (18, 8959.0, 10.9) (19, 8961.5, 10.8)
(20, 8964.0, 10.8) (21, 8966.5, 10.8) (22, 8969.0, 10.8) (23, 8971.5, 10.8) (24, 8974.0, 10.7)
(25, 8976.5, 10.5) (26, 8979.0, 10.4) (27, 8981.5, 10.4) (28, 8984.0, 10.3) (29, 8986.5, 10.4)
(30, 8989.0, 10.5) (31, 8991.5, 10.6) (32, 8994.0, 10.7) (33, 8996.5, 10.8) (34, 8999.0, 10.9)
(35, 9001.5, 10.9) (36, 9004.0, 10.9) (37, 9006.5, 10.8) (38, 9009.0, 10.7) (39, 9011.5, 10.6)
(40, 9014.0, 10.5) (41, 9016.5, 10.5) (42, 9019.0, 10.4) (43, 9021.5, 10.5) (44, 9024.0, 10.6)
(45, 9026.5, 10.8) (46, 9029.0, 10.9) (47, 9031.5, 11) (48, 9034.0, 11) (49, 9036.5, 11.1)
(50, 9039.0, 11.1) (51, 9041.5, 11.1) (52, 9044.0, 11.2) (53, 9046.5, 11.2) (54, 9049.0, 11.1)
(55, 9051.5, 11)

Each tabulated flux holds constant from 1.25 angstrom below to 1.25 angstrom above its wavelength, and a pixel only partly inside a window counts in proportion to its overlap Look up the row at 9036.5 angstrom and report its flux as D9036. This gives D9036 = 11.1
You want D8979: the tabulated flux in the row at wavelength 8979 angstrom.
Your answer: 10.4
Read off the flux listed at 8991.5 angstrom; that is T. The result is 10.6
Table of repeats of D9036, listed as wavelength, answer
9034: 11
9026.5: 10.8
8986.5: 10.4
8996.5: 10.8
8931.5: 10.6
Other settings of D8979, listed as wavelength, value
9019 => 10.4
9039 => 11.1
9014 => 10.5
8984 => 10.3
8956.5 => 10.9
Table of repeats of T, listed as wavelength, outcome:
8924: 10.6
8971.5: 10.8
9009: 10.7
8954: 10.9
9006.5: 10.8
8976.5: 10.5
